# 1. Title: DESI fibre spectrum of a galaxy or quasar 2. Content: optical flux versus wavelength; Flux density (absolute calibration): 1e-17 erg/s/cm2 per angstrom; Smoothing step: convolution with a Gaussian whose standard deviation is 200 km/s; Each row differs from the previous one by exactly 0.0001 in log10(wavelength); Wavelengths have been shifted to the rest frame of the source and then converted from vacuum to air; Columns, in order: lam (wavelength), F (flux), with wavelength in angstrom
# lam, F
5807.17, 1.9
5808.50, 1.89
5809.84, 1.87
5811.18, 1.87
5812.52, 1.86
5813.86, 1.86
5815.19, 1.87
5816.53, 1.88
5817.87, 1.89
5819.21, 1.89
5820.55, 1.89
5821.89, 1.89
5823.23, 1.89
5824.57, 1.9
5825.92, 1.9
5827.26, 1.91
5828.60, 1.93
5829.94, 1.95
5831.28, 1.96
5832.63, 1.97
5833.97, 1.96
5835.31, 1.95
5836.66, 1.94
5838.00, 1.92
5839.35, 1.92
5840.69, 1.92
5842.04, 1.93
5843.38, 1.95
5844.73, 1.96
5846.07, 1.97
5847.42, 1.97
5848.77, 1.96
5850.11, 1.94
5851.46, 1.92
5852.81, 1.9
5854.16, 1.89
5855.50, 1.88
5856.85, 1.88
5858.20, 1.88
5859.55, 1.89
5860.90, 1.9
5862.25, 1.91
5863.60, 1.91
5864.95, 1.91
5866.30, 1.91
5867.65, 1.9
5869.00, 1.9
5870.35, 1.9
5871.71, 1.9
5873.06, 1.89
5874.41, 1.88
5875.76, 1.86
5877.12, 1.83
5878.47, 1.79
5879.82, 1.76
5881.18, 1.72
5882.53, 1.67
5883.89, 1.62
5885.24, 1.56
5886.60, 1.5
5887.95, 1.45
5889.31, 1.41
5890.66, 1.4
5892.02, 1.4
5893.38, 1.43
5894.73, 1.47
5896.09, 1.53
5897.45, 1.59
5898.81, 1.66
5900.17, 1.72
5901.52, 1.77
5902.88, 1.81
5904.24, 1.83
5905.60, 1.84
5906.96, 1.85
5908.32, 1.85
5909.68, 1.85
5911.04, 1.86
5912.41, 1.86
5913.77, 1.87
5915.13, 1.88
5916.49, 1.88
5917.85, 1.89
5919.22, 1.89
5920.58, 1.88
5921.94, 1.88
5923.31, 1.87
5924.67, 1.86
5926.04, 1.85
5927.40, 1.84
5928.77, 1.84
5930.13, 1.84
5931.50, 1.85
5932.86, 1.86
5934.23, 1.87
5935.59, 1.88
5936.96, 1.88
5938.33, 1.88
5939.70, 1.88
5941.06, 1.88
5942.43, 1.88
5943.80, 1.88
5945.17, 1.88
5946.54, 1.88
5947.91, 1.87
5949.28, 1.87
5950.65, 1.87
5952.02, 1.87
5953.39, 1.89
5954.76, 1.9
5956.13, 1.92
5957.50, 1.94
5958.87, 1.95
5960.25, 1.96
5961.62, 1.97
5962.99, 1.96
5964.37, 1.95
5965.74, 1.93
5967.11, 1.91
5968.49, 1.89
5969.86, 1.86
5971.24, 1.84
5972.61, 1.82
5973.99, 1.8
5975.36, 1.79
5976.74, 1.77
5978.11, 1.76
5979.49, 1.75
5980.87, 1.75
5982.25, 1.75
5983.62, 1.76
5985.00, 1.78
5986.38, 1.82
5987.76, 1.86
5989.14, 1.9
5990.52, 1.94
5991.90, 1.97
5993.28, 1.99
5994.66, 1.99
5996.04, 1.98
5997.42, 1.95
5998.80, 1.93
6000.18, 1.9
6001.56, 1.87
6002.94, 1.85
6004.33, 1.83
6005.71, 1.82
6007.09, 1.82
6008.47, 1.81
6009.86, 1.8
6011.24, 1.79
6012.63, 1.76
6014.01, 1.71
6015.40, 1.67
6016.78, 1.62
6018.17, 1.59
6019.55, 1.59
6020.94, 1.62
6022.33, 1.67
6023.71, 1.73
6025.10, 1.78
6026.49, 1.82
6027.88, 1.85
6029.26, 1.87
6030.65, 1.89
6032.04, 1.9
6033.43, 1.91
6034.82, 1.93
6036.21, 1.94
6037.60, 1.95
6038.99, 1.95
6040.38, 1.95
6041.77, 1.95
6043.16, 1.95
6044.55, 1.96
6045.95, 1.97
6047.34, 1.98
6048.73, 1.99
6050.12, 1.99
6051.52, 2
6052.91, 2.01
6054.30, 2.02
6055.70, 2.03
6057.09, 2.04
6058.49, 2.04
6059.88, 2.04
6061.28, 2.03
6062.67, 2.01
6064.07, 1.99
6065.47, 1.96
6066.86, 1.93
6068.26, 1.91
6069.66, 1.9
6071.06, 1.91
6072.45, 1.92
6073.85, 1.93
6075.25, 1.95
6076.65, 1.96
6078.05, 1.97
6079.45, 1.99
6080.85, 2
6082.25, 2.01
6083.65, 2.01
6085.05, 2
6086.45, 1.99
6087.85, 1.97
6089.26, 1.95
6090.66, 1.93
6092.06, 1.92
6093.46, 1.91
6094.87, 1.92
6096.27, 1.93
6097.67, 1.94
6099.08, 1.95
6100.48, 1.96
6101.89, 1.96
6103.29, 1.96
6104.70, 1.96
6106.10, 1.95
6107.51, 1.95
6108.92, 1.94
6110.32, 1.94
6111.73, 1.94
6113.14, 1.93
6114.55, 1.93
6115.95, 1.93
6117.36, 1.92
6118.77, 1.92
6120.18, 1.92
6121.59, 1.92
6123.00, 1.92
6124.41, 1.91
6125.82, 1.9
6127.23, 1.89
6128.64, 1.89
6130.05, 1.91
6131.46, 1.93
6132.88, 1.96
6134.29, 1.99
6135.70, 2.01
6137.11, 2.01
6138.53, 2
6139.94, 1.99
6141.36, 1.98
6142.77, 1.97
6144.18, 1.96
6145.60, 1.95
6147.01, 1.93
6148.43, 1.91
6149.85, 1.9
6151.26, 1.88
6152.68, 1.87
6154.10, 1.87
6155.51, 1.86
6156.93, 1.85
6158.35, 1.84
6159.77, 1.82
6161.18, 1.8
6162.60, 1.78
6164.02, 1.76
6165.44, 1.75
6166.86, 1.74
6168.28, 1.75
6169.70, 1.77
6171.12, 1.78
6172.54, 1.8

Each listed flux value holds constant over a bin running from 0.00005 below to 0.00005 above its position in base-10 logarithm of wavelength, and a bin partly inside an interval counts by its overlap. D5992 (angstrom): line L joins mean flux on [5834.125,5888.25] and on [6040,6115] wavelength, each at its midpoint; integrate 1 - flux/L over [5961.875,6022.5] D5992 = 3.2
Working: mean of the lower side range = 1.86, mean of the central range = 1.82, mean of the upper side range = 1.97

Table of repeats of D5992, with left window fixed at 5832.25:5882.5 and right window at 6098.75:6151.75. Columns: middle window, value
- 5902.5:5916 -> 0.4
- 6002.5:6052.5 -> 2.2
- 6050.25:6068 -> -0.7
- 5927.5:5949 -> 0.5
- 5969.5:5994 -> 1.2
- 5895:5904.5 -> 1.1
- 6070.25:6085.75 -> -0.3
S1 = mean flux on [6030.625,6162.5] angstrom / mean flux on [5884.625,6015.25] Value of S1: 1.07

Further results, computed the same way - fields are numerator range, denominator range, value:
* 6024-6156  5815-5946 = 1.06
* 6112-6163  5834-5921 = 1.06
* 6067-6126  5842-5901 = 1.09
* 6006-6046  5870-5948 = 1.02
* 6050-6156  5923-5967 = 1.03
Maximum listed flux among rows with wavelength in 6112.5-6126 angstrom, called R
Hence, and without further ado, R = 1.93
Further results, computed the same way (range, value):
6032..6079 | 2.04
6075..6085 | 2.01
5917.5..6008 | 1.99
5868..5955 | 1.9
